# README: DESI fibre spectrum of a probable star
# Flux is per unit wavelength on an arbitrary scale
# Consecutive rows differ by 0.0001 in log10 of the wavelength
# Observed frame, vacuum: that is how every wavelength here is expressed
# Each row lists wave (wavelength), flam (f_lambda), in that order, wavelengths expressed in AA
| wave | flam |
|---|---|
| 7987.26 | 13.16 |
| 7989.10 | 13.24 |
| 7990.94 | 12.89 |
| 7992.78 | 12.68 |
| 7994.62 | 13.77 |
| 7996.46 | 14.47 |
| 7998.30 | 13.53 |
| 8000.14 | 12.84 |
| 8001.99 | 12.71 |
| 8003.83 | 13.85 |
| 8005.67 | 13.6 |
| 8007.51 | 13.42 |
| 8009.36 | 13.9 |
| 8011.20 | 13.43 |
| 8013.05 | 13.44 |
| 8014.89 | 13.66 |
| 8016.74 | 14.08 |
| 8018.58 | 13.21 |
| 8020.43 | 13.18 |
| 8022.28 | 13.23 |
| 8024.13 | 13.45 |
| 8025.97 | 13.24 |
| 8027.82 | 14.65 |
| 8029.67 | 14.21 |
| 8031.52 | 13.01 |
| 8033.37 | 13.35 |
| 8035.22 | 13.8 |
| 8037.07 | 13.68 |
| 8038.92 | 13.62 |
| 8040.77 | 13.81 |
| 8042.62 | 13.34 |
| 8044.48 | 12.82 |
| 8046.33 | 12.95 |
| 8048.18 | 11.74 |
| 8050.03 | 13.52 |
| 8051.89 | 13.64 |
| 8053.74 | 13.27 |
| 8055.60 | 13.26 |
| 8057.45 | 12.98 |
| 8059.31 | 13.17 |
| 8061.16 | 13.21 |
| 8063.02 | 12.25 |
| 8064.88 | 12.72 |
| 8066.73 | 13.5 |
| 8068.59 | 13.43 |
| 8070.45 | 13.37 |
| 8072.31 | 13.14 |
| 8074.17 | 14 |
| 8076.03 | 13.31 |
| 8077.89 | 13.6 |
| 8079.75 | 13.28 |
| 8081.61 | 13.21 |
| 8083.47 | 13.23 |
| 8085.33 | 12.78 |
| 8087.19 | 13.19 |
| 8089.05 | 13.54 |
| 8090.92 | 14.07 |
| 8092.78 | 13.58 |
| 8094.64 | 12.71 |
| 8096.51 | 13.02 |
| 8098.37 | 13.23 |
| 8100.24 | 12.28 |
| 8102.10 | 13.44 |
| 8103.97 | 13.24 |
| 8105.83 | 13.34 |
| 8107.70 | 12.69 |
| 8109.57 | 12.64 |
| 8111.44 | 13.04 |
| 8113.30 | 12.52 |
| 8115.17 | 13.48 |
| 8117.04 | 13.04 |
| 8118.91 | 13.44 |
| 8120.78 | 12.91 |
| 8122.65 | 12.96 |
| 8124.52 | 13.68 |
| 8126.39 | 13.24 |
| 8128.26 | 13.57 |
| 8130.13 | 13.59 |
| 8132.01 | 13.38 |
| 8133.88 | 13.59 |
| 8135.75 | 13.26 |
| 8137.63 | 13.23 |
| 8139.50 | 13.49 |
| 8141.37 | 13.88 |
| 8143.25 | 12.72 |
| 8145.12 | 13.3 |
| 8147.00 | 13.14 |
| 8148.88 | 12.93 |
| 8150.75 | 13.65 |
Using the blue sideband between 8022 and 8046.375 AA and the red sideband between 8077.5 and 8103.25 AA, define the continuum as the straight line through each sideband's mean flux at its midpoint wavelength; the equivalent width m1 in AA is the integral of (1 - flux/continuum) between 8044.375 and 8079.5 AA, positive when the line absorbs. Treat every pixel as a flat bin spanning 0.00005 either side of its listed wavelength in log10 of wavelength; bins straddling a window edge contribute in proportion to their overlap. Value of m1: 0.6 AA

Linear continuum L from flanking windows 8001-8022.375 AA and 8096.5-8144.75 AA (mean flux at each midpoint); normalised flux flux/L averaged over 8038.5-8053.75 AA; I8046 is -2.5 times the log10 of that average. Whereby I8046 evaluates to 0.02 mag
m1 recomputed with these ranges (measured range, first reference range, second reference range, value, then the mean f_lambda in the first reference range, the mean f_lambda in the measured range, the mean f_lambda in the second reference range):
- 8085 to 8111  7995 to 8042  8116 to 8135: 0.52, 13.6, 13.1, 13.3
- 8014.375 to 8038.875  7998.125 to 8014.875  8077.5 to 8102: -0.41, 13.4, 13.6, 13.2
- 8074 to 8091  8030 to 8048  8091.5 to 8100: -0.26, 13.3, 13.4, 13.1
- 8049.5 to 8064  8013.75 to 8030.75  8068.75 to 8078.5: 0.40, 13.6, 13.1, 13.5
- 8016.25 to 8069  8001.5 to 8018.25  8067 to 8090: 0.60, 13.6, 13.3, 13.3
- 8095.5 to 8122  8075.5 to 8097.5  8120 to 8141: 0.63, 13.3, 13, 13.4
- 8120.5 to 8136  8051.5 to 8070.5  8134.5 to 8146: -0.09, 13.1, 13.4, 13.3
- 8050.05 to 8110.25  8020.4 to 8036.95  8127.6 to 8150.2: 1.21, 13.6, 13.2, 13.3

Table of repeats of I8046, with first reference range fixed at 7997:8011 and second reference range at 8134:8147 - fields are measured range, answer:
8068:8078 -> -0.01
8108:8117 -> 0.04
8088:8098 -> 0.00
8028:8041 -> -0.02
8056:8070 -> 0.03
